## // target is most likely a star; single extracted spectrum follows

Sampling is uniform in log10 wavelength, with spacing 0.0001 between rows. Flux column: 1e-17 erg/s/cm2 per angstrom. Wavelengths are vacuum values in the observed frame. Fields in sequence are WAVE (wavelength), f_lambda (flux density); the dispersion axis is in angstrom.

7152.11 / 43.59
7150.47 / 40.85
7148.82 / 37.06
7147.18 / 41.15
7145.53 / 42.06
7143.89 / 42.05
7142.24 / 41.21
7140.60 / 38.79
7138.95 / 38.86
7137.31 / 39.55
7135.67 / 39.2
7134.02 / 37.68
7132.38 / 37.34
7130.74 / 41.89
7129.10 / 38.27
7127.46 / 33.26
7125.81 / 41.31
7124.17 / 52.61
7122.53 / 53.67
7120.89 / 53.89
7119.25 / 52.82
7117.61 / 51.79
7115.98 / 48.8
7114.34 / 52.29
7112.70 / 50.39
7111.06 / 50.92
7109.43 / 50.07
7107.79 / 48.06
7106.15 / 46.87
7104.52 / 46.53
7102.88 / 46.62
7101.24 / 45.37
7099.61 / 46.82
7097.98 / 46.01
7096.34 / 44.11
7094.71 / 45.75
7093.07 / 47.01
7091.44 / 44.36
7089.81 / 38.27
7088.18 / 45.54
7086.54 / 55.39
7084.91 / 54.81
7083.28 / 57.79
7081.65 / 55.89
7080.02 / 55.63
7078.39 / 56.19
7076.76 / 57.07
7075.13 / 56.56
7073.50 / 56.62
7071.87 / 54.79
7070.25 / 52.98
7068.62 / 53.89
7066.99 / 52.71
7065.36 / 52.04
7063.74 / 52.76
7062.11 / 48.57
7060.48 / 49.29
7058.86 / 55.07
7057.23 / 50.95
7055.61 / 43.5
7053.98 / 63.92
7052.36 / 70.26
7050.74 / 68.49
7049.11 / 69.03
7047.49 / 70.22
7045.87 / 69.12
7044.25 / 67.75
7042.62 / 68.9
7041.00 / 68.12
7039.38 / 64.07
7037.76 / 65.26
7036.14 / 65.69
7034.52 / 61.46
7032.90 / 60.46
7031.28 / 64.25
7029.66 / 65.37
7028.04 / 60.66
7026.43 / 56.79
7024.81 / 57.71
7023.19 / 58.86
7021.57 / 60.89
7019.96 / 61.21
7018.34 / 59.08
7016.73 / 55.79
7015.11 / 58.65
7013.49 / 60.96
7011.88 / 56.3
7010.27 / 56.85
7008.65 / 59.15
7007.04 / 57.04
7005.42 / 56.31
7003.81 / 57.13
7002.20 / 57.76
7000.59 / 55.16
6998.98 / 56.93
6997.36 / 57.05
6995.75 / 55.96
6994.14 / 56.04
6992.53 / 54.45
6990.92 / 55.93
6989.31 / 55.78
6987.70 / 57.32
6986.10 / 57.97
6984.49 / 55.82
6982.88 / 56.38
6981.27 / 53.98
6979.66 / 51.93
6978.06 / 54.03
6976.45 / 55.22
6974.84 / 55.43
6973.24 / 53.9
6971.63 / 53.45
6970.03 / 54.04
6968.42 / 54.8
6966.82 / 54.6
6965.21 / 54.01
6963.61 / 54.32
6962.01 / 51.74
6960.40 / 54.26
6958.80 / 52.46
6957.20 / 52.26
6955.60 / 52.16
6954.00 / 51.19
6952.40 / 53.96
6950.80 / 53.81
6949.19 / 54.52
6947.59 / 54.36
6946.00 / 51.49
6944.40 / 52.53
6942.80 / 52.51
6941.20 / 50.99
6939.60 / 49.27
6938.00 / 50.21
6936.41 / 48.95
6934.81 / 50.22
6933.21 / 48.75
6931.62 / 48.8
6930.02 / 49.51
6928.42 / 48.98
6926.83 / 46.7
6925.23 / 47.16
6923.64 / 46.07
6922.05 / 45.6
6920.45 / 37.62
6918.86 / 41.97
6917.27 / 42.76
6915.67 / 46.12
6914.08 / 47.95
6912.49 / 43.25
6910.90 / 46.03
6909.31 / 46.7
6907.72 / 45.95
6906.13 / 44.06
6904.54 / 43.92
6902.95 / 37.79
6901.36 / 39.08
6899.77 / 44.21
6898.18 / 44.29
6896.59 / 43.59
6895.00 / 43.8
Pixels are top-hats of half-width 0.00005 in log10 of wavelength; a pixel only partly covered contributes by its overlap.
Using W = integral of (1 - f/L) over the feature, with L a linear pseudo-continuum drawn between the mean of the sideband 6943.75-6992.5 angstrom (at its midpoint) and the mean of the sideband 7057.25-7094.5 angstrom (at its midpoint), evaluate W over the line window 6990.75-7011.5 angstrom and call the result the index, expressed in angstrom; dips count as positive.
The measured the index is -1.2 angstrom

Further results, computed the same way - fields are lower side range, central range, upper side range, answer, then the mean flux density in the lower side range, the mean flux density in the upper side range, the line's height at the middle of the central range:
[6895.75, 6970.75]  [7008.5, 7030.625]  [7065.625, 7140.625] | -4.91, 48.6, 48.3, 48.4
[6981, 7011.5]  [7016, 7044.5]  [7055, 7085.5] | -3.67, 56.5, 53.6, 55.2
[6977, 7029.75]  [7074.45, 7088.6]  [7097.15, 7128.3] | -1.22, 57.2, 48.3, 50.8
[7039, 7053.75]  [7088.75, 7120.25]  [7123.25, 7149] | 1.45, 68.4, 40.3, 50.2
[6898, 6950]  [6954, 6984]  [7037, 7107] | -2.69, 47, 54.9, 49.4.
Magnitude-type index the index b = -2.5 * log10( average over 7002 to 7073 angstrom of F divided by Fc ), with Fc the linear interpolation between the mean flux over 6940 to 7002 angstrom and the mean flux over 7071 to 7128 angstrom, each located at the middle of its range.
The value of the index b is -0.147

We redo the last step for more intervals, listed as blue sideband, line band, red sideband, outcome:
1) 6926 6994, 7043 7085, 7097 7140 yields -0.19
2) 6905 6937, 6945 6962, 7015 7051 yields -0.04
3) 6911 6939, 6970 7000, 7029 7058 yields 0.00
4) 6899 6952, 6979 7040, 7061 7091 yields -0.16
